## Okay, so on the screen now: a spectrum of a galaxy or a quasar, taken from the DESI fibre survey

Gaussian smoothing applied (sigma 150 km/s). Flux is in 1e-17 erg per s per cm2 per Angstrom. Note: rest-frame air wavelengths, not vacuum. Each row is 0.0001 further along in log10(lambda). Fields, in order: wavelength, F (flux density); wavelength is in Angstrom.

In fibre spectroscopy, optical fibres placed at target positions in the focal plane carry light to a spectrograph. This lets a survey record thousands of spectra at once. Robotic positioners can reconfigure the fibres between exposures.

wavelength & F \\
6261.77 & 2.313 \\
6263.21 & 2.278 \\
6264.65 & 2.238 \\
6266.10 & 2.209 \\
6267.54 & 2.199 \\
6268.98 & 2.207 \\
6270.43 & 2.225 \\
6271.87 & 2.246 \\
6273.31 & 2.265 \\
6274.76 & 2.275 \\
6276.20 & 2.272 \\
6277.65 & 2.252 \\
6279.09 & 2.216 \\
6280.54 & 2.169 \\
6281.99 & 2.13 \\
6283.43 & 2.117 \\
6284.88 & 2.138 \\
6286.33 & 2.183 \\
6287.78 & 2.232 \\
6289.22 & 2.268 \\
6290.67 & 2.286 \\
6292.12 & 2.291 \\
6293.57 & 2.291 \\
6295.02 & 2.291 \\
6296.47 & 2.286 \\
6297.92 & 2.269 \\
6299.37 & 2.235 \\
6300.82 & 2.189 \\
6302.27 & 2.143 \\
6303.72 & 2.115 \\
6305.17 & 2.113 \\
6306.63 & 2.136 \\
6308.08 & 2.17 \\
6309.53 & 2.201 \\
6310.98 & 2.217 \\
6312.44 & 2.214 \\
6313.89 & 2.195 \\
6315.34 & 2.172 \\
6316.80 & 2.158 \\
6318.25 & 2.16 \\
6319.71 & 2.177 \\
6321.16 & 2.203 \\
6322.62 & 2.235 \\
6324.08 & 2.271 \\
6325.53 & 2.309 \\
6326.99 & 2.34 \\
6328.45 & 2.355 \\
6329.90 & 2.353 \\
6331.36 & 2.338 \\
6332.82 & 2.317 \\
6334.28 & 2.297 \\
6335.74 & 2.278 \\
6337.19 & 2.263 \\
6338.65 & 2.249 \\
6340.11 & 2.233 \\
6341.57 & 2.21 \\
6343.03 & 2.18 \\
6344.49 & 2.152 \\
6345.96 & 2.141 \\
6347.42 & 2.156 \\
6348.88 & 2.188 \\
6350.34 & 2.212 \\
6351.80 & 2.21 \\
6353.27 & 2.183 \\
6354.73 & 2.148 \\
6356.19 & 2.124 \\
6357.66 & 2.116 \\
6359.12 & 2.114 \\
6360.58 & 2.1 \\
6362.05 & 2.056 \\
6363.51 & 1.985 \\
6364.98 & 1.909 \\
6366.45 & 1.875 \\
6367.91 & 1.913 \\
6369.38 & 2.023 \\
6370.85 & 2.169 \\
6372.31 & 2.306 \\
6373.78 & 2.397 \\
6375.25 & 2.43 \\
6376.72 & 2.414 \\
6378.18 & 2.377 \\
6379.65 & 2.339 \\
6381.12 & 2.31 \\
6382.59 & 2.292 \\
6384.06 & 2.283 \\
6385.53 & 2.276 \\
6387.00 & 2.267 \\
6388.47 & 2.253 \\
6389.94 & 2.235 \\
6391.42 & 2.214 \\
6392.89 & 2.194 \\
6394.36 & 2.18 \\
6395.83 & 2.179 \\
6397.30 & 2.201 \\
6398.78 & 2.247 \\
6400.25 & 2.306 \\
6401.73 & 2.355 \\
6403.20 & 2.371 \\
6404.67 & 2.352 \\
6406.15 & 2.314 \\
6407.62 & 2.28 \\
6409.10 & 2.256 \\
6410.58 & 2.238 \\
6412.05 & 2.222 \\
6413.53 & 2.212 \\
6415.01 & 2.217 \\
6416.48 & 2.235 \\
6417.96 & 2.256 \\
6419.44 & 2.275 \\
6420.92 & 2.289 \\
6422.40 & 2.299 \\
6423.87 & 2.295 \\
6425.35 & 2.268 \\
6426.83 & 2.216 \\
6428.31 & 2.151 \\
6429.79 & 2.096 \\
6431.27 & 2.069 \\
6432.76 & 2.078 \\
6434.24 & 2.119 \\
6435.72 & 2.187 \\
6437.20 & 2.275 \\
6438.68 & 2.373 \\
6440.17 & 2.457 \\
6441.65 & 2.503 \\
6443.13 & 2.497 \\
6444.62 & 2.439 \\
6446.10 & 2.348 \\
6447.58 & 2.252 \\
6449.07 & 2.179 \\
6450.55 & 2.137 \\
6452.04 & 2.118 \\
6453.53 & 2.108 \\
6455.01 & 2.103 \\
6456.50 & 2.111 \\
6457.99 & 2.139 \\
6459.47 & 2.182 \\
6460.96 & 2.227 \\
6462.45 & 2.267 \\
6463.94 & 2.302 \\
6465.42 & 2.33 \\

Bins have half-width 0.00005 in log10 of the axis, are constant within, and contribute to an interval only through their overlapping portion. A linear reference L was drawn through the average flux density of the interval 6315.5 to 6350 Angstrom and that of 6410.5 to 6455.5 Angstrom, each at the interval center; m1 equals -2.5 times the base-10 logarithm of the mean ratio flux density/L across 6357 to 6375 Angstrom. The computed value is 0.076 mag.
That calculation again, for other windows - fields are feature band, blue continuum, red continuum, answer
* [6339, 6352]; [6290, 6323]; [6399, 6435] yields 0.01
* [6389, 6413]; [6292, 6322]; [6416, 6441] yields -0.02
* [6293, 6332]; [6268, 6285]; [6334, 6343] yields 0.00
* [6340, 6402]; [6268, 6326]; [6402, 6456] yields 0.02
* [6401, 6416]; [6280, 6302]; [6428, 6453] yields -0.02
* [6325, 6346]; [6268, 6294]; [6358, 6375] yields -0.07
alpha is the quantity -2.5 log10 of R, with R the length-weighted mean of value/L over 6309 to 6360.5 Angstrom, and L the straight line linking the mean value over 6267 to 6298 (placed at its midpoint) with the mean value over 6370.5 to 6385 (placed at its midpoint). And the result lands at 0.03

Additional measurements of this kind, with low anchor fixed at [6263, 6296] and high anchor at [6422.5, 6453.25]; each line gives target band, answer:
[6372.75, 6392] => -0.03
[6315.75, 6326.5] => 0.01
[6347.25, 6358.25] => 0.04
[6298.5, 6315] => 0.03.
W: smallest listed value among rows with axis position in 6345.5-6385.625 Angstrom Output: 1.875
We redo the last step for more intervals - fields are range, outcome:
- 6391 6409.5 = 2.179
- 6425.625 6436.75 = 2.069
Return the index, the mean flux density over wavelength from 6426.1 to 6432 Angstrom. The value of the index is 2.13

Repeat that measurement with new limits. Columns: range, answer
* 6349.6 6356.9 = 2.18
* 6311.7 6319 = 2.18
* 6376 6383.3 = 2.35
